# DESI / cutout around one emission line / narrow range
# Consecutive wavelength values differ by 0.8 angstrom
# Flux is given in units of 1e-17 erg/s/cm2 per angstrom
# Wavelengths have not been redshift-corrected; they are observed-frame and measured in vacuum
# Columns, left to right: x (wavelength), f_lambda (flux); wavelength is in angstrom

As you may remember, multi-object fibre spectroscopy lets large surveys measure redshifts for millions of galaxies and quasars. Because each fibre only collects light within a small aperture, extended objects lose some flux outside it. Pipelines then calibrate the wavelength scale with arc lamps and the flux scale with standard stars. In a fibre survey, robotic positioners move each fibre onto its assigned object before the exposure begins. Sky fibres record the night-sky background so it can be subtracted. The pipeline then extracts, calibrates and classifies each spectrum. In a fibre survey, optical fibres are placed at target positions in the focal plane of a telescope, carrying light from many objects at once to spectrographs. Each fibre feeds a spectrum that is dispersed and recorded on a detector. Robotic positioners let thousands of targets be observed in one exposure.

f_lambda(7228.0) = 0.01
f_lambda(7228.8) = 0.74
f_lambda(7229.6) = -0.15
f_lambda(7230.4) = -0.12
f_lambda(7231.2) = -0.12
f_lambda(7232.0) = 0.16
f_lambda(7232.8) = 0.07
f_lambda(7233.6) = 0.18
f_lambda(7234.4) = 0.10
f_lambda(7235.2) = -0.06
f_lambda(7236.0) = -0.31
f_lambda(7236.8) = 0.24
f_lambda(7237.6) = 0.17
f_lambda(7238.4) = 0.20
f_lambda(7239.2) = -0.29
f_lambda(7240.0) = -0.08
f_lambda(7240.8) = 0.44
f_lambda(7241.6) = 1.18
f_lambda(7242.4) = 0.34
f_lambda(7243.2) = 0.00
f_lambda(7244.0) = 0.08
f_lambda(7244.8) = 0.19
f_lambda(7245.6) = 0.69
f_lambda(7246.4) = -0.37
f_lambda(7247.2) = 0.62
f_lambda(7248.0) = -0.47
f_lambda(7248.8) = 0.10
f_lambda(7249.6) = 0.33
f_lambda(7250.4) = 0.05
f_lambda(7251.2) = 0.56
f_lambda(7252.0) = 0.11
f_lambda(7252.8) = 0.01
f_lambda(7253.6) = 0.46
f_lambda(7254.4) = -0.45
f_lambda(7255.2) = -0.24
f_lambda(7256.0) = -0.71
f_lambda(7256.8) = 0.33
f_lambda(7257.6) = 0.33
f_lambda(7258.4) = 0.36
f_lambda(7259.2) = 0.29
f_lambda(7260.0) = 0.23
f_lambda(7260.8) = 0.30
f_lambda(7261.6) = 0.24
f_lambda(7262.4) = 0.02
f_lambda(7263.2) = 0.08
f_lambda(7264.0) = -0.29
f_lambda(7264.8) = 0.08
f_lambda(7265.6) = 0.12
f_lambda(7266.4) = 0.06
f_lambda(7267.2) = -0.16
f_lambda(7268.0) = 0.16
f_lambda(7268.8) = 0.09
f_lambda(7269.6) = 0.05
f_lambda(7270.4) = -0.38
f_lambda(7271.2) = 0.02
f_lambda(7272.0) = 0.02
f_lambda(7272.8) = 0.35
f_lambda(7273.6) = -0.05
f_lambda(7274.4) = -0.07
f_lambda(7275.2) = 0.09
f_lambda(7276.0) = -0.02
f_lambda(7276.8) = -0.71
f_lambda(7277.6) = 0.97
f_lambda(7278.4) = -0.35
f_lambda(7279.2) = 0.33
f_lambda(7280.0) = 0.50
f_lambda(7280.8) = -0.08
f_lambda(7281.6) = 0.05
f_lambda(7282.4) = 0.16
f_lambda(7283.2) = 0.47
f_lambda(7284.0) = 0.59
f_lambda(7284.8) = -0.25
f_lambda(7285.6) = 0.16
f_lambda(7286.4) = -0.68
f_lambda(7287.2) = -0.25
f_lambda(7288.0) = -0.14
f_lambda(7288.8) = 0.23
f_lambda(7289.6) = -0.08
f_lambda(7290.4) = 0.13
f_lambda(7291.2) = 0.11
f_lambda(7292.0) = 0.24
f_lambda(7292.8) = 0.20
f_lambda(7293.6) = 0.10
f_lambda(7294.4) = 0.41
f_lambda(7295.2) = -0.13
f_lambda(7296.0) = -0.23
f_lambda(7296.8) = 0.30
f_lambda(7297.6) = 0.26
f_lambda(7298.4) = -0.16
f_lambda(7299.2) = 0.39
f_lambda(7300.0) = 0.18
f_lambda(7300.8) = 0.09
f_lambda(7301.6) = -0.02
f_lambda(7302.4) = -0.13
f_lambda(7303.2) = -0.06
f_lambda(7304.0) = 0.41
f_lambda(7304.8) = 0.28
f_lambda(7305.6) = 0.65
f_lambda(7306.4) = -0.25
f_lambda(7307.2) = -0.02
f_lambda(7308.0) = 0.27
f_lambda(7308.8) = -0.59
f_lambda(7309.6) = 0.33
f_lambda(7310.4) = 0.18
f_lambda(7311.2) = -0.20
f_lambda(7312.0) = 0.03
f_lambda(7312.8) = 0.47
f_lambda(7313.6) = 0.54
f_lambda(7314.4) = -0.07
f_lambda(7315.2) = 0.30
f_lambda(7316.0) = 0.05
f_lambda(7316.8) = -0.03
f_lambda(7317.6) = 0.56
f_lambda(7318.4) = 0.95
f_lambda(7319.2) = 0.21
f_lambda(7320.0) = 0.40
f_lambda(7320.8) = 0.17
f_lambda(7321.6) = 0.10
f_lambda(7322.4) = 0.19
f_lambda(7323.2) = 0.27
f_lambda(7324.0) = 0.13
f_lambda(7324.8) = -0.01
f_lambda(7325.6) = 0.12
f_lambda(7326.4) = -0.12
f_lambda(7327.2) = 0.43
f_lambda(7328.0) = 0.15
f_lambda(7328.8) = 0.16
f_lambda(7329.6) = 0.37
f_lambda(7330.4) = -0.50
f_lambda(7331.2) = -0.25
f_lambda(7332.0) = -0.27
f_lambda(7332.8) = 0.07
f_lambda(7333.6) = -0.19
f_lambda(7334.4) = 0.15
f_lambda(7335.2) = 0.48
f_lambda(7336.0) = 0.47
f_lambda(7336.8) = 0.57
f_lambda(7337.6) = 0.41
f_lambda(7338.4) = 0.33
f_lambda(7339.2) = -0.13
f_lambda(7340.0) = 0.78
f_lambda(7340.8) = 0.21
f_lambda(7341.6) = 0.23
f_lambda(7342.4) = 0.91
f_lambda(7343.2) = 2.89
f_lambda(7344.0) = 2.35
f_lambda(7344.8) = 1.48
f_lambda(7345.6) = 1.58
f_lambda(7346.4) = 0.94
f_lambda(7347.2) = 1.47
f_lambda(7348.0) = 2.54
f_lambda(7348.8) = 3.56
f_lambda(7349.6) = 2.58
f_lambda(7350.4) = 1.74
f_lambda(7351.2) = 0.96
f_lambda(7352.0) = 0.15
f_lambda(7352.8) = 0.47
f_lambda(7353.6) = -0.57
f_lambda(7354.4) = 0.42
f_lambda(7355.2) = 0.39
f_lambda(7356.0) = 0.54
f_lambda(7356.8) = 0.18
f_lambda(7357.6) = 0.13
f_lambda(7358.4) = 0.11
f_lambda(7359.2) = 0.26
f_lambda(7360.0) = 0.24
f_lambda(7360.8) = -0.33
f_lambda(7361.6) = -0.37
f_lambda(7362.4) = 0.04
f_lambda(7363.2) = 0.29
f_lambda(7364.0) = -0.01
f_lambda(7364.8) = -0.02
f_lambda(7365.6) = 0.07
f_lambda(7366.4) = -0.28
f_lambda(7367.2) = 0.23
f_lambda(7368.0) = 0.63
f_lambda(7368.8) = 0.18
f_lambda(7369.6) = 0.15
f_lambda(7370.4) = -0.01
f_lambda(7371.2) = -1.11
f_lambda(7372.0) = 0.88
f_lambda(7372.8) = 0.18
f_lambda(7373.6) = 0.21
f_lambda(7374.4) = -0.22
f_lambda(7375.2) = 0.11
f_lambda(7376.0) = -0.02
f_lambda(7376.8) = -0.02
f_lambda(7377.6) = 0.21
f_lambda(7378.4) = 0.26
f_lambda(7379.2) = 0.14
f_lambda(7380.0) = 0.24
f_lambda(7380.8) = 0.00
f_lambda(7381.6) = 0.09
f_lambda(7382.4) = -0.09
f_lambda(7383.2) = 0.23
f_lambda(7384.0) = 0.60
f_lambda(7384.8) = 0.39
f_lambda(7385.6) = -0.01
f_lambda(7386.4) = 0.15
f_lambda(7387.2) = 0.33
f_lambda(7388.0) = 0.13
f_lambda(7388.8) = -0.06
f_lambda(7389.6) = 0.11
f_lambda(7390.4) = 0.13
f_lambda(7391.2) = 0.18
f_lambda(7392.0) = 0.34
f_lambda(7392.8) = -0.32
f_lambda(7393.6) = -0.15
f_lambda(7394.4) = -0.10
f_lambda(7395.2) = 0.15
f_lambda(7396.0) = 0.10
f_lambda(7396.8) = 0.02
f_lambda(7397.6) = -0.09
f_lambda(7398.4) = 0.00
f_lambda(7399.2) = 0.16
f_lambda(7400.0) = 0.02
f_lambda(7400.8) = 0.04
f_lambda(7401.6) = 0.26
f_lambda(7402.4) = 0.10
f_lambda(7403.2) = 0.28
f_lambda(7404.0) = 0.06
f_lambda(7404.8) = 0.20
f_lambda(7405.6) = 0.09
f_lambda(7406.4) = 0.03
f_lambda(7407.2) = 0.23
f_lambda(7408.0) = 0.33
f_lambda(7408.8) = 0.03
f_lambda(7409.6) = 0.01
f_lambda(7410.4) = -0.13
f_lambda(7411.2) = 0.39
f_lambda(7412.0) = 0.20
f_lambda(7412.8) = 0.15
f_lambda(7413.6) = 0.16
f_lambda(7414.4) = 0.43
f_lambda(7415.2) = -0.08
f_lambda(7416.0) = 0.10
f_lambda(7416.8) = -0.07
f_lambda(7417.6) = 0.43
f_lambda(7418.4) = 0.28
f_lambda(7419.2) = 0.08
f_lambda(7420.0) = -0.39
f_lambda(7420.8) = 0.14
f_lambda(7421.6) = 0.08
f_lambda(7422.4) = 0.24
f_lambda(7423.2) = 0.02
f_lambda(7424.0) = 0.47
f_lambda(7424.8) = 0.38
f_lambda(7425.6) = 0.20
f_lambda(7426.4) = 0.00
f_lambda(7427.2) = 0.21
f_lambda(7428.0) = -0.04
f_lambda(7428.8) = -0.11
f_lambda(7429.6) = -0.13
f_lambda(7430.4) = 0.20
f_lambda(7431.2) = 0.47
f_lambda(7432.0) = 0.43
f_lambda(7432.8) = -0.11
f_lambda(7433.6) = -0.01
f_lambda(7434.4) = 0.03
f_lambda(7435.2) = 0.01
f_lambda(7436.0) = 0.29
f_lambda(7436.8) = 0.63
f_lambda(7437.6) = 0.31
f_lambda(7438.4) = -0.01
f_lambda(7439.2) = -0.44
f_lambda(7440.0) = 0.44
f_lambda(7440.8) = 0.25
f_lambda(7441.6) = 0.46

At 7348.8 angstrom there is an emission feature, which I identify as [O II] 3727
